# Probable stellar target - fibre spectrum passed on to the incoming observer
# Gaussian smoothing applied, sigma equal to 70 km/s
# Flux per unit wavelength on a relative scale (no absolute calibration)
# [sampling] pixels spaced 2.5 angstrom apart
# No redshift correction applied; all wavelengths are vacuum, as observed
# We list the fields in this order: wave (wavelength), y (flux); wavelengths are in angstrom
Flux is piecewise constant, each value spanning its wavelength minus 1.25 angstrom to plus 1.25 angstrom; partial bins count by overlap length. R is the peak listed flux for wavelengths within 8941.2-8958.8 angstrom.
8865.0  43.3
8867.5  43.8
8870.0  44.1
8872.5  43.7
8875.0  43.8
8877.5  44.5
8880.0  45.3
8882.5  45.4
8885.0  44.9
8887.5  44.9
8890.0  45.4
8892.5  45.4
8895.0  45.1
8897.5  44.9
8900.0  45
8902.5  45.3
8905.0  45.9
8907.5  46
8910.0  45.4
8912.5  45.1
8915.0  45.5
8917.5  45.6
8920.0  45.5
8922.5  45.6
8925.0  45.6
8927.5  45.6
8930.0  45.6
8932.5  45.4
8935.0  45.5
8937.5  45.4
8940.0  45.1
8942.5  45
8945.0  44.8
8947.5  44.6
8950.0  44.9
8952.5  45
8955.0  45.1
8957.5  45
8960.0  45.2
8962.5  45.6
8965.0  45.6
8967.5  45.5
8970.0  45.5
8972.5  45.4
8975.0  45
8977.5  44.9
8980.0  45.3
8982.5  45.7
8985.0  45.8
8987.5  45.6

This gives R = 45.1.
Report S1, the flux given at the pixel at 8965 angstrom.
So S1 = 45.6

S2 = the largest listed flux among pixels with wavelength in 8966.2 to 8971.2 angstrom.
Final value 45.5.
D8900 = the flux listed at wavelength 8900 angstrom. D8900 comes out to 45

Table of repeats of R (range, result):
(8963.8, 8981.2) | 45.6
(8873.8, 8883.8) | 45.4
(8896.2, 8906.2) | 45.9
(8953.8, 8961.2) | 45.2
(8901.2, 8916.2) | 46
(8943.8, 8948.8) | 44.8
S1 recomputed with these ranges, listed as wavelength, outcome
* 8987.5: 45.6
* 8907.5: 46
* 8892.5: 45.4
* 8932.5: 45.4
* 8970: 45.5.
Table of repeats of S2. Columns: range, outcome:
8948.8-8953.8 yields 45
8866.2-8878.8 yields 44.5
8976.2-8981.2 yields 45.3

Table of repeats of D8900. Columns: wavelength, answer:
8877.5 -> 44.5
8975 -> 45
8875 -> 43.8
